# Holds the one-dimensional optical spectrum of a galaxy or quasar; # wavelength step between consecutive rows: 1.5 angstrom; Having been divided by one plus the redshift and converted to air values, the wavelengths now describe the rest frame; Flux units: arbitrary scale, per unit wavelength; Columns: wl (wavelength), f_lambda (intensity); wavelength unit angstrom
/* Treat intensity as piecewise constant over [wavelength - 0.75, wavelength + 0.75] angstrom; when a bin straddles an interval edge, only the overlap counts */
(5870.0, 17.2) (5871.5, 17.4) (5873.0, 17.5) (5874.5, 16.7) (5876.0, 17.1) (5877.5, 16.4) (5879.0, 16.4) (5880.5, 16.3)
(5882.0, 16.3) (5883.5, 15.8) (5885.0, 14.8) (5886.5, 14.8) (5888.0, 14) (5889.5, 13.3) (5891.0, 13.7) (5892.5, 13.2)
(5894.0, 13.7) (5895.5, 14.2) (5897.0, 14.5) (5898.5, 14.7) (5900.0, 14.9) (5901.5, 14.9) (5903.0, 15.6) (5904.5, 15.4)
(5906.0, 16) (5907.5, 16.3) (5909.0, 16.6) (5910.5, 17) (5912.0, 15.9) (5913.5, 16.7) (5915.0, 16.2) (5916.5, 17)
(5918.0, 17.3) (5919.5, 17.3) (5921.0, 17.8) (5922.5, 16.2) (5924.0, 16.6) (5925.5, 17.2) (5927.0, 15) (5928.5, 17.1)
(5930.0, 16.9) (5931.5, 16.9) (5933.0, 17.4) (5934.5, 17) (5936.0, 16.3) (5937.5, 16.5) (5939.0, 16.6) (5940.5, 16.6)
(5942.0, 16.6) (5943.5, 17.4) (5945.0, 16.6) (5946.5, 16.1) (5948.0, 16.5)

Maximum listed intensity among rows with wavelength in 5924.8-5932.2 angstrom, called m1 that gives 17.2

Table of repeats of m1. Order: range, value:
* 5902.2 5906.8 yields 16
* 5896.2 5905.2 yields 15.6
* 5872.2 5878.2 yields 17.5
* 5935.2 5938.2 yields 16.5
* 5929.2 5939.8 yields 17.4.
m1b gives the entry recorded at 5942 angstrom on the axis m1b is 16.6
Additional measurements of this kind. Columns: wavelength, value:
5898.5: 14.7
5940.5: 16.6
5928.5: 17.1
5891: 13.7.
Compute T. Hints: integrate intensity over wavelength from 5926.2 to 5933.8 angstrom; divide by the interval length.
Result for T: 16.7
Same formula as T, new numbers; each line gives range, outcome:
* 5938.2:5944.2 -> 16.8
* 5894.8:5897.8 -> 14.4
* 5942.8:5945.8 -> 17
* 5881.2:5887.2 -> 15.4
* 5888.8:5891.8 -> 13.5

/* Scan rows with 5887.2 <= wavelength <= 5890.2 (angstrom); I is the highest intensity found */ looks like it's 14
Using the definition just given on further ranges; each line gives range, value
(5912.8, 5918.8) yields 17.3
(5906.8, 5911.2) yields 17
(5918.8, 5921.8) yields 17.8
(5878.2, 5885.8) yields 16.4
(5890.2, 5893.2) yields 13.7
